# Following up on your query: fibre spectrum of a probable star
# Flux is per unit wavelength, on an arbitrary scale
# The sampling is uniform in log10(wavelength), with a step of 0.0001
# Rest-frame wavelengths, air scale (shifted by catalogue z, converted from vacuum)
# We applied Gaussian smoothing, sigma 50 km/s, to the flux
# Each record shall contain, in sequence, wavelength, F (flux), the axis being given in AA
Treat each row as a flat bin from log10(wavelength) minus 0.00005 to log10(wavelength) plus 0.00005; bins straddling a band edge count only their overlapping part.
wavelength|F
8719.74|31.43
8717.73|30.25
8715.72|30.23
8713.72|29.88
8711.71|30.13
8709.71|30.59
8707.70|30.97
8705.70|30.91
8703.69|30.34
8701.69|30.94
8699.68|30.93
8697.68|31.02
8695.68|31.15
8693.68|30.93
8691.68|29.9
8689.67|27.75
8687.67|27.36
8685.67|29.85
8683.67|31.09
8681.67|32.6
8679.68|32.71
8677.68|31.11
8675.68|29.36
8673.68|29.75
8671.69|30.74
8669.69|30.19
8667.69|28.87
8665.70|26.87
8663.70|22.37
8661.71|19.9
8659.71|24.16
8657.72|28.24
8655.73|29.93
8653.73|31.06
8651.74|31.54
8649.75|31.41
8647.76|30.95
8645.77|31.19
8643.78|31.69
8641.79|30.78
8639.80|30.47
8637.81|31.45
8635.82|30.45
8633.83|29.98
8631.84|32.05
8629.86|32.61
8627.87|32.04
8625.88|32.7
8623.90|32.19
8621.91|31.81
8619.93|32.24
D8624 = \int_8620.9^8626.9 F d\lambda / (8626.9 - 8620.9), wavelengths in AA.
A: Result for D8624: 32.2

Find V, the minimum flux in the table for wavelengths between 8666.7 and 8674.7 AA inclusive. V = 28.87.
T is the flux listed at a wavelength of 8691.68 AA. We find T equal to 29.9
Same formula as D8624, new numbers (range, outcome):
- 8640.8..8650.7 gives 31.2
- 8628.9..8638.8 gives 31.3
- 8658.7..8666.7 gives 23.4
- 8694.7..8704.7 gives 30.9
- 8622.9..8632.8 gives 32.3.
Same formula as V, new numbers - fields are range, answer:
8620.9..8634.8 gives 29.98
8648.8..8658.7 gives 28.24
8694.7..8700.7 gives 30.93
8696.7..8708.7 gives 30.34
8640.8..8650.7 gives 30.78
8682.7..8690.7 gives 27.36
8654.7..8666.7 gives 19.9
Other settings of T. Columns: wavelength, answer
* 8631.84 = 32.05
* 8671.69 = 30.74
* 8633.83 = 29.98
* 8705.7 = 30.91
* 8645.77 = 31.19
